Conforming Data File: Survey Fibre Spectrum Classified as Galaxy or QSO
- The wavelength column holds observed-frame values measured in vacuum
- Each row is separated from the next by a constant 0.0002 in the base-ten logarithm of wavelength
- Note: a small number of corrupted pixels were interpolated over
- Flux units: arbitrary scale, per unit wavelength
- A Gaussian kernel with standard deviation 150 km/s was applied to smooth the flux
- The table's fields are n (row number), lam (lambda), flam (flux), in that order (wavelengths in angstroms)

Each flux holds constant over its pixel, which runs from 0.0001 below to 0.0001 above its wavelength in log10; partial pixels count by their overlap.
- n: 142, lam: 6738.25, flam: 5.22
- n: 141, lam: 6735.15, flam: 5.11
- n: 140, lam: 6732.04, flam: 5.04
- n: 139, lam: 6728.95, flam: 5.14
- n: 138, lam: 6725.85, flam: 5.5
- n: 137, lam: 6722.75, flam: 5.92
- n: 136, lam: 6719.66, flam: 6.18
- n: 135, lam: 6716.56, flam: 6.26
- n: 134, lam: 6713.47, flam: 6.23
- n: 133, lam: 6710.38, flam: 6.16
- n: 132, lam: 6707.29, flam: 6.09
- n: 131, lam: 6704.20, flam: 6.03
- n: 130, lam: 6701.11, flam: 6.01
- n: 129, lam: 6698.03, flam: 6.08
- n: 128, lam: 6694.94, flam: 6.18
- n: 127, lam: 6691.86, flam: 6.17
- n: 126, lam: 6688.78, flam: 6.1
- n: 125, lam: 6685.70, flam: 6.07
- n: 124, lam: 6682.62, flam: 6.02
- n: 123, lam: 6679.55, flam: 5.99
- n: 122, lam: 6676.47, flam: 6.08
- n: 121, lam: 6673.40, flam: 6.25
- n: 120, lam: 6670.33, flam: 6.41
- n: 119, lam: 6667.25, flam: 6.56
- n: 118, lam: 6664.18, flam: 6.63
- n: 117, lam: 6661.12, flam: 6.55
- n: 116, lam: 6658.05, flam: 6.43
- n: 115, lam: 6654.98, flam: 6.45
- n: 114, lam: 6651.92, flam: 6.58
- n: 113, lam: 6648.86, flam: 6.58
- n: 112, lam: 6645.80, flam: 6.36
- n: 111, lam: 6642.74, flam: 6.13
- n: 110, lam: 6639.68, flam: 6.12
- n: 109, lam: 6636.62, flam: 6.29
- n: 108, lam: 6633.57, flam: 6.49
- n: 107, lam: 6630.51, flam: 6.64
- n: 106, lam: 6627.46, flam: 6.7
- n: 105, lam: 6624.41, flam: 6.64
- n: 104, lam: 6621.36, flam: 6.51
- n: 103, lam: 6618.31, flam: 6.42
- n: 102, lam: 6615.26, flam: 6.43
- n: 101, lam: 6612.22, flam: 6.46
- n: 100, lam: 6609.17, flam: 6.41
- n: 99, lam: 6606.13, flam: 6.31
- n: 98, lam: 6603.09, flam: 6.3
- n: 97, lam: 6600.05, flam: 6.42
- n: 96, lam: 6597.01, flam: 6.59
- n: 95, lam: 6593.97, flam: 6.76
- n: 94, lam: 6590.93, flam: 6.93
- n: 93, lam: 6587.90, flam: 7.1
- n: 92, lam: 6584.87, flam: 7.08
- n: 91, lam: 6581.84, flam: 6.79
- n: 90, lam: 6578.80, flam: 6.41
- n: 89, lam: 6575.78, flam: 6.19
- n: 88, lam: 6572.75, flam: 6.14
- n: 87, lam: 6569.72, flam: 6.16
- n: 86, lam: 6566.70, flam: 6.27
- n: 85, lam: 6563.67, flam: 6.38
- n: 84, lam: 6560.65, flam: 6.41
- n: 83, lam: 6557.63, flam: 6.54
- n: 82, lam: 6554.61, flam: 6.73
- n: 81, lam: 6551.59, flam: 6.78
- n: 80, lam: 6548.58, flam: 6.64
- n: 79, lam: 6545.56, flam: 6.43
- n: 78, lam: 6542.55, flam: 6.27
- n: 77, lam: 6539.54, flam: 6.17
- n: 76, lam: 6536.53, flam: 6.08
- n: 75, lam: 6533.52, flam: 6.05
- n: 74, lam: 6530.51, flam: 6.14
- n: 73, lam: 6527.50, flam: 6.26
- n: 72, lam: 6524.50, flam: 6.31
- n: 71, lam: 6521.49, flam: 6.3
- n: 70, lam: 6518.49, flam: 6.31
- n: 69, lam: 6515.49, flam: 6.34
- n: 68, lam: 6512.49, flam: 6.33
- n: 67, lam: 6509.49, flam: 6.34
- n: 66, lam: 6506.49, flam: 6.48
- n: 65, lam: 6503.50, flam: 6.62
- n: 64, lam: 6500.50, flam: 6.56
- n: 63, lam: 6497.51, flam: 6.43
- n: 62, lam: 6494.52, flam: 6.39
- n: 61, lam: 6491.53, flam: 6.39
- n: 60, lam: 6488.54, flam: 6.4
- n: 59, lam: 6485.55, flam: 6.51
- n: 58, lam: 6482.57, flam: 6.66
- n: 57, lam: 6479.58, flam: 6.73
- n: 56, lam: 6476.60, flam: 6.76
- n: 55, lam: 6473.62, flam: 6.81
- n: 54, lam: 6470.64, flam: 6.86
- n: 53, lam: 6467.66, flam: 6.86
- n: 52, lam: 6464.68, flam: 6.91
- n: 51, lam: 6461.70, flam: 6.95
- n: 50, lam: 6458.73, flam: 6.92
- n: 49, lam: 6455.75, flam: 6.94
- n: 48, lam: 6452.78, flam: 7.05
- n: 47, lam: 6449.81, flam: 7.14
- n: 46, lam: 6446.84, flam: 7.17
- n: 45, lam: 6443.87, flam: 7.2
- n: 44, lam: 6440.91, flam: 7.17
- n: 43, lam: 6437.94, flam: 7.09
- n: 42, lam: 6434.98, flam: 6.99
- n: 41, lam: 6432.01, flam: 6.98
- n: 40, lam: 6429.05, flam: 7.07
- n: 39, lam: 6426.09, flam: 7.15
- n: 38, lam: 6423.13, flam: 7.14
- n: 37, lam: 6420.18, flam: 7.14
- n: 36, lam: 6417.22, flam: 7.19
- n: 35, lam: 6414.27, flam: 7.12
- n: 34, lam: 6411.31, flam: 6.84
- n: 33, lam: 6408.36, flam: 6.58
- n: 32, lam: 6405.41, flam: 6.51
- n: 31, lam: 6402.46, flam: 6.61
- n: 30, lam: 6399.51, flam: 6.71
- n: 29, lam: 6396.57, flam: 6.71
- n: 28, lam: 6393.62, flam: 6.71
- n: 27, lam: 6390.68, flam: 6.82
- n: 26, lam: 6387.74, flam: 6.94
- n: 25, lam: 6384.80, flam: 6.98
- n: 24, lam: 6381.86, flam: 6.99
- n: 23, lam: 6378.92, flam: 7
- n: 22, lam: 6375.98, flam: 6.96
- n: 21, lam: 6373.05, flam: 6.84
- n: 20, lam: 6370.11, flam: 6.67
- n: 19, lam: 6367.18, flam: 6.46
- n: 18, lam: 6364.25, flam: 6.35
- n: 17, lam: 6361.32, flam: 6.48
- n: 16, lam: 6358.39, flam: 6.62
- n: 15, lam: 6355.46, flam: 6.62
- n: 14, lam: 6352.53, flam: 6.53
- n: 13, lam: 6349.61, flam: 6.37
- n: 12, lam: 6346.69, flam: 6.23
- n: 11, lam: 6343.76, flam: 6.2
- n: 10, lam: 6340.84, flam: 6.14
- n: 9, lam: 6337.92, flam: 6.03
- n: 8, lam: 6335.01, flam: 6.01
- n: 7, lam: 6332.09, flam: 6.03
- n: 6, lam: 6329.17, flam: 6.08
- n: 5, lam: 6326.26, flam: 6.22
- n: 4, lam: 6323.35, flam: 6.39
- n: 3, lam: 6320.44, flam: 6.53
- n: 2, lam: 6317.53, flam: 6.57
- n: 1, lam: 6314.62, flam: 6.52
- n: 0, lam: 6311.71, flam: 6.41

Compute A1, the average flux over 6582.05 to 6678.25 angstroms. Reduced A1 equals 6.51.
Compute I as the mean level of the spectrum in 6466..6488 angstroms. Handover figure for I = 6.73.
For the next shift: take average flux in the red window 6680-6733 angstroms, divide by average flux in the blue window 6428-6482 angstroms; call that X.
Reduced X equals 0.9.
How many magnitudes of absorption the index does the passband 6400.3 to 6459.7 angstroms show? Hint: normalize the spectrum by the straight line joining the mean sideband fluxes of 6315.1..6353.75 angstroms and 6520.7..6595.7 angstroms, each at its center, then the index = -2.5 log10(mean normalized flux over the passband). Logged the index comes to -0.106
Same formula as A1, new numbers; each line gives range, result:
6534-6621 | 6.48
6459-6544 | 6.48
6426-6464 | 7.06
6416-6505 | 6.87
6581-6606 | 6.72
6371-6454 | 6.96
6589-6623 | 6.51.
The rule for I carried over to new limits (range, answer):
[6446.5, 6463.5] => 7.02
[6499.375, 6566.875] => 6.38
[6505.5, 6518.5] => 6.36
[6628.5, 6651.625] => 6.39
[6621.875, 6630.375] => 6.65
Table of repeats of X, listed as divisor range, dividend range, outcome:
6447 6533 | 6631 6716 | 0.95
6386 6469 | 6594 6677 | 0.93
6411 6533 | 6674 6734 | 0.88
